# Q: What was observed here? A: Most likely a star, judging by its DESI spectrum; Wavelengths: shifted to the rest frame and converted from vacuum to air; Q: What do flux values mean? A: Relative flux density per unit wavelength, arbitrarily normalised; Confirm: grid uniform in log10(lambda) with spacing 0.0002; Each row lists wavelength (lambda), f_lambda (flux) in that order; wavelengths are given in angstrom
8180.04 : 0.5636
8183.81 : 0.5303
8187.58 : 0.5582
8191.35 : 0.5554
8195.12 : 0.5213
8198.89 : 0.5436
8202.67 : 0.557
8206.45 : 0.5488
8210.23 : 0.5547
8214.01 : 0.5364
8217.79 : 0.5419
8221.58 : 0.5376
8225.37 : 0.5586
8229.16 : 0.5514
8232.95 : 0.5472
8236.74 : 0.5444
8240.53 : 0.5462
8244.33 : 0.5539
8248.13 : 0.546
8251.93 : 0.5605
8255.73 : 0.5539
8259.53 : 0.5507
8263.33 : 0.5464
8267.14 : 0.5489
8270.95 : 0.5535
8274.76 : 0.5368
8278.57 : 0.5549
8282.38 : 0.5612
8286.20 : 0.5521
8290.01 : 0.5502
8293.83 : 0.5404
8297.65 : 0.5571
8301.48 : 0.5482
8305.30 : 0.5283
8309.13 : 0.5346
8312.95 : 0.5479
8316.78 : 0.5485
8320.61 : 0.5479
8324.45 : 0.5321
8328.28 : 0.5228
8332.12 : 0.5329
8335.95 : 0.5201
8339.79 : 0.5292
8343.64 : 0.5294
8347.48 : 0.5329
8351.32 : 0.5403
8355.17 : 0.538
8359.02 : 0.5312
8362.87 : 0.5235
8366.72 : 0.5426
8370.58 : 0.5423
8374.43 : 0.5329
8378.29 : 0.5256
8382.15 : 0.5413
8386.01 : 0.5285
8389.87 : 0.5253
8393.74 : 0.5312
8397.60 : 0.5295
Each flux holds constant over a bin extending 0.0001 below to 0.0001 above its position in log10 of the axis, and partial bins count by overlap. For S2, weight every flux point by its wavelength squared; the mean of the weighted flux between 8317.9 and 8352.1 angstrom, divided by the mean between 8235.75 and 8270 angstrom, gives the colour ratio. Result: 0.99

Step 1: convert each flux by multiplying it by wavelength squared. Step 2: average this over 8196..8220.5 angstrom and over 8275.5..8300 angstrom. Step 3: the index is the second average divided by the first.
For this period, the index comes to 1.0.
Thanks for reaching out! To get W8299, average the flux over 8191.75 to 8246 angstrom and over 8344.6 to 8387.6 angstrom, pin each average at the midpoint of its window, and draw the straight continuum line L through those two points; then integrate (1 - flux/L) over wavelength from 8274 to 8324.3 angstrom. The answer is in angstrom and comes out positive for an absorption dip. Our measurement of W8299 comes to -0.6 angstrom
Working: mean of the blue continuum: 0.546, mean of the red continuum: 0.534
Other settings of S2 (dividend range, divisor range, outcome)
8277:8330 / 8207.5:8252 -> 1.01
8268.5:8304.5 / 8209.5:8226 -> 1.03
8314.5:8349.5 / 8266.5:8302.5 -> 0.98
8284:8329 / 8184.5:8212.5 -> 1.02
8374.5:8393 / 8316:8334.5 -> 1.00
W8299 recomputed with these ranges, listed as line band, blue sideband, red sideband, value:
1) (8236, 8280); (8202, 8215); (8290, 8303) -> -0.1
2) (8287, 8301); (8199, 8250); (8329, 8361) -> -0.3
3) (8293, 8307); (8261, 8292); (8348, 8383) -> 0.1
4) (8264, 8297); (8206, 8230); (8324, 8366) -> -0.7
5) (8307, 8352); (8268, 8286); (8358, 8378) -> 0.6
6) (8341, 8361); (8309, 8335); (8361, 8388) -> 0.1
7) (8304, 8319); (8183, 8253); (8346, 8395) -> 0.0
